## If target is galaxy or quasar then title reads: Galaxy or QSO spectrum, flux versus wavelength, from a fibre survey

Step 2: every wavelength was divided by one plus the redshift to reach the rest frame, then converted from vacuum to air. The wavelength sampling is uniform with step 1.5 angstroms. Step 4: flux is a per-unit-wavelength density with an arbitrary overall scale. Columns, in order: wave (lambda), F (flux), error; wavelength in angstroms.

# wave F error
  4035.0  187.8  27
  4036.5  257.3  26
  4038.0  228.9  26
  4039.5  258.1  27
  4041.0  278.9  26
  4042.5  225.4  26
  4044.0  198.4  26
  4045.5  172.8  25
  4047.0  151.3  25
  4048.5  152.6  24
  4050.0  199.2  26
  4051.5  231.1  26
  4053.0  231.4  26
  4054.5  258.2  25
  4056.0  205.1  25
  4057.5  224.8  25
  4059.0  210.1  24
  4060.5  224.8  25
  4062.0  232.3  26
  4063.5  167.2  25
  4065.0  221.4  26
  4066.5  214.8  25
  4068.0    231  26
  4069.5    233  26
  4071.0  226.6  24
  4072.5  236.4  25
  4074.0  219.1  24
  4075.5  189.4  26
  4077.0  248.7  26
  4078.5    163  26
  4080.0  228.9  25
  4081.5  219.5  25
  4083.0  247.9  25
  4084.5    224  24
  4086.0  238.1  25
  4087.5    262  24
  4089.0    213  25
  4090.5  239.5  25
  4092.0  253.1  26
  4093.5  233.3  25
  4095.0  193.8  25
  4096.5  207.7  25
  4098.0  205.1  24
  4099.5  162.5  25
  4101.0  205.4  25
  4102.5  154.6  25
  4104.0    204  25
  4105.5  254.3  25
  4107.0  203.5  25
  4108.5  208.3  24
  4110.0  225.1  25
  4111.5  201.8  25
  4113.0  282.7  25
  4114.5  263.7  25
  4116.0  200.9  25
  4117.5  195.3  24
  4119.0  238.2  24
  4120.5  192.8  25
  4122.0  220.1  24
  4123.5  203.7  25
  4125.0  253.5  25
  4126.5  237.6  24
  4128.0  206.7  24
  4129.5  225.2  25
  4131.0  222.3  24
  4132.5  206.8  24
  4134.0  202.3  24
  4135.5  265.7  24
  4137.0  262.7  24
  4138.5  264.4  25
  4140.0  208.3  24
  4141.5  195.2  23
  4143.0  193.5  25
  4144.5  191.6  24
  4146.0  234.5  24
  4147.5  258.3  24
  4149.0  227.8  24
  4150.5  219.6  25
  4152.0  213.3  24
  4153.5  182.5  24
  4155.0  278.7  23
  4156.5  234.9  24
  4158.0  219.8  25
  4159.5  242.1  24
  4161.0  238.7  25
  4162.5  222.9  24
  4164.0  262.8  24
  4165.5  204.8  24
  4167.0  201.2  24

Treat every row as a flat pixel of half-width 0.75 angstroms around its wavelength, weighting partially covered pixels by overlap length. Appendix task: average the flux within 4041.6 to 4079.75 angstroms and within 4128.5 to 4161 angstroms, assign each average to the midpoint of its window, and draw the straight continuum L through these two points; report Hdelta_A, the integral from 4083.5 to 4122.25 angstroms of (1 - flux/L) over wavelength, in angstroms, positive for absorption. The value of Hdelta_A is 0.0 angstroms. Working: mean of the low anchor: 211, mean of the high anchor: 226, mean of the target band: 219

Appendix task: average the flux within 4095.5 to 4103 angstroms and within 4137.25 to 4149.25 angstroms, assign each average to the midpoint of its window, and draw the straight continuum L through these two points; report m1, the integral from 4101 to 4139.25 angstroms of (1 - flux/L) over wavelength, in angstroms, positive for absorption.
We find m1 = -3.5 angstroms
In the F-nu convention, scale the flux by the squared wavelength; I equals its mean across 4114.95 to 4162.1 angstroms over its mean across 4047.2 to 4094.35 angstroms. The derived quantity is 1.05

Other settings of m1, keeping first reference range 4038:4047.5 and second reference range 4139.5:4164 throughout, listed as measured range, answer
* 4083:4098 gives -0.6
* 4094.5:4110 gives 1.4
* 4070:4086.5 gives -0.2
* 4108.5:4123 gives -0.1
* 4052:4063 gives -0.4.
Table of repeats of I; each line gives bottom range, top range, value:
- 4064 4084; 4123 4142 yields 1.06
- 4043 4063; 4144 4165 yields 1.17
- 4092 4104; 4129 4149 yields 1.16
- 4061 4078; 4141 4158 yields 1.05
